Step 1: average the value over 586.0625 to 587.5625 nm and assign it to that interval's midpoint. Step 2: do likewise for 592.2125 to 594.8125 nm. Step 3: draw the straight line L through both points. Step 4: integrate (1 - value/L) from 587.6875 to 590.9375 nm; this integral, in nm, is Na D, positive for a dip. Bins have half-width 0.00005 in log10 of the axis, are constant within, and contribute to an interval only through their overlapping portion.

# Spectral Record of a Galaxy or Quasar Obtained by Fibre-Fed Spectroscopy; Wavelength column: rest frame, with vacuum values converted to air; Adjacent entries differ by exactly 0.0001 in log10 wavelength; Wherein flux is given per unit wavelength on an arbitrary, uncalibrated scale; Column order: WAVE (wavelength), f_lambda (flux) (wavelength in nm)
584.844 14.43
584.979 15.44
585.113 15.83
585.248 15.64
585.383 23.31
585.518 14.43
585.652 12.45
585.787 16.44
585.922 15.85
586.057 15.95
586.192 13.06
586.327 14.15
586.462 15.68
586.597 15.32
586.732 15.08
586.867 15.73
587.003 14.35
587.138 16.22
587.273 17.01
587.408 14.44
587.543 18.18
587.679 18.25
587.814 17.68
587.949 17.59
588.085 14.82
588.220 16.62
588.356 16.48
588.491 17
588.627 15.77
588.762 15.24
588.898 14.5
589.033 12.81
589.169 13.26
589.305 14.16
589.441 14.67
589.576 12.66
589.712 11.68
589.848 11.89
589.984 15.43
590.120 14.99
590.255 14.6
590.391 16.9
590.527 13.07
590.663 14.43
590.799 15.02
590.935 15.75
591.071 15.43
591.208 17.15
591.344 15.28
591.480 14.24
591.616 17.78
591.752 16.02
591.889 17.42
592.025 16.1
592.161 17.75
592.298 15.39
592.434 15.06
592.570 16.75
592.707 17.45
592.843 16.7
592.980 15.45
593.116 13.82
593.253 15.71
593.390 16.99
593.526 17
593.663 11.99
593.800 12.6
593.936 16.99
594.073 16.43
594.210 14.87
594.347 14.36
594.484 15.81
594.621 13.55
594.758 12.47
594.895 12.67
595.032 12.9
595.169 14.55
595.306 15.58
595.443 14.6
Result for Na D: 0.08 nm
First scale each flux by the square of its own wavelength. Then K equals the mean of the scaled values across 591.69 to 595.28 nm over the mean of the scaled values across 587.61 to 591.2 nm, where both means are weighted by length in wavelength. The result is 1.0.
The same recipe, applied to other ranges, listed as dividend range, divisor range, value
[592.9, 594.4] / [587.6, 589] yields 0.94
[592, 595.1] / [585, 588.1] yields 0.97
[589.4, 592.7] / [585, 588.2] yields 0.97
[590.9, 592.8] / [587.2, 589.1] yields 1.02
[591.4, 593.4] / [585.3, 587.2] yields 1.06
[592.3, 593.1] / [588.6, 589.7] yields 1.17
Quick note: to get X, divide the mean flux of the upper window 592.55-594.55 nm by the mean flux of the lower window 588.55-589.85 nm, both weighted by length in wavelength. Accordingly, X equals 1.12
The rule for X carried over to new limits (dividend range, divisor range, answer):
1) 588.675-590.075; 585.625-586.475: 0.92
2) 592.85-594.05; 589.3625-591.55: 1.04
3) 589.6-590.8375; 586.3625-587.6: 0.90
